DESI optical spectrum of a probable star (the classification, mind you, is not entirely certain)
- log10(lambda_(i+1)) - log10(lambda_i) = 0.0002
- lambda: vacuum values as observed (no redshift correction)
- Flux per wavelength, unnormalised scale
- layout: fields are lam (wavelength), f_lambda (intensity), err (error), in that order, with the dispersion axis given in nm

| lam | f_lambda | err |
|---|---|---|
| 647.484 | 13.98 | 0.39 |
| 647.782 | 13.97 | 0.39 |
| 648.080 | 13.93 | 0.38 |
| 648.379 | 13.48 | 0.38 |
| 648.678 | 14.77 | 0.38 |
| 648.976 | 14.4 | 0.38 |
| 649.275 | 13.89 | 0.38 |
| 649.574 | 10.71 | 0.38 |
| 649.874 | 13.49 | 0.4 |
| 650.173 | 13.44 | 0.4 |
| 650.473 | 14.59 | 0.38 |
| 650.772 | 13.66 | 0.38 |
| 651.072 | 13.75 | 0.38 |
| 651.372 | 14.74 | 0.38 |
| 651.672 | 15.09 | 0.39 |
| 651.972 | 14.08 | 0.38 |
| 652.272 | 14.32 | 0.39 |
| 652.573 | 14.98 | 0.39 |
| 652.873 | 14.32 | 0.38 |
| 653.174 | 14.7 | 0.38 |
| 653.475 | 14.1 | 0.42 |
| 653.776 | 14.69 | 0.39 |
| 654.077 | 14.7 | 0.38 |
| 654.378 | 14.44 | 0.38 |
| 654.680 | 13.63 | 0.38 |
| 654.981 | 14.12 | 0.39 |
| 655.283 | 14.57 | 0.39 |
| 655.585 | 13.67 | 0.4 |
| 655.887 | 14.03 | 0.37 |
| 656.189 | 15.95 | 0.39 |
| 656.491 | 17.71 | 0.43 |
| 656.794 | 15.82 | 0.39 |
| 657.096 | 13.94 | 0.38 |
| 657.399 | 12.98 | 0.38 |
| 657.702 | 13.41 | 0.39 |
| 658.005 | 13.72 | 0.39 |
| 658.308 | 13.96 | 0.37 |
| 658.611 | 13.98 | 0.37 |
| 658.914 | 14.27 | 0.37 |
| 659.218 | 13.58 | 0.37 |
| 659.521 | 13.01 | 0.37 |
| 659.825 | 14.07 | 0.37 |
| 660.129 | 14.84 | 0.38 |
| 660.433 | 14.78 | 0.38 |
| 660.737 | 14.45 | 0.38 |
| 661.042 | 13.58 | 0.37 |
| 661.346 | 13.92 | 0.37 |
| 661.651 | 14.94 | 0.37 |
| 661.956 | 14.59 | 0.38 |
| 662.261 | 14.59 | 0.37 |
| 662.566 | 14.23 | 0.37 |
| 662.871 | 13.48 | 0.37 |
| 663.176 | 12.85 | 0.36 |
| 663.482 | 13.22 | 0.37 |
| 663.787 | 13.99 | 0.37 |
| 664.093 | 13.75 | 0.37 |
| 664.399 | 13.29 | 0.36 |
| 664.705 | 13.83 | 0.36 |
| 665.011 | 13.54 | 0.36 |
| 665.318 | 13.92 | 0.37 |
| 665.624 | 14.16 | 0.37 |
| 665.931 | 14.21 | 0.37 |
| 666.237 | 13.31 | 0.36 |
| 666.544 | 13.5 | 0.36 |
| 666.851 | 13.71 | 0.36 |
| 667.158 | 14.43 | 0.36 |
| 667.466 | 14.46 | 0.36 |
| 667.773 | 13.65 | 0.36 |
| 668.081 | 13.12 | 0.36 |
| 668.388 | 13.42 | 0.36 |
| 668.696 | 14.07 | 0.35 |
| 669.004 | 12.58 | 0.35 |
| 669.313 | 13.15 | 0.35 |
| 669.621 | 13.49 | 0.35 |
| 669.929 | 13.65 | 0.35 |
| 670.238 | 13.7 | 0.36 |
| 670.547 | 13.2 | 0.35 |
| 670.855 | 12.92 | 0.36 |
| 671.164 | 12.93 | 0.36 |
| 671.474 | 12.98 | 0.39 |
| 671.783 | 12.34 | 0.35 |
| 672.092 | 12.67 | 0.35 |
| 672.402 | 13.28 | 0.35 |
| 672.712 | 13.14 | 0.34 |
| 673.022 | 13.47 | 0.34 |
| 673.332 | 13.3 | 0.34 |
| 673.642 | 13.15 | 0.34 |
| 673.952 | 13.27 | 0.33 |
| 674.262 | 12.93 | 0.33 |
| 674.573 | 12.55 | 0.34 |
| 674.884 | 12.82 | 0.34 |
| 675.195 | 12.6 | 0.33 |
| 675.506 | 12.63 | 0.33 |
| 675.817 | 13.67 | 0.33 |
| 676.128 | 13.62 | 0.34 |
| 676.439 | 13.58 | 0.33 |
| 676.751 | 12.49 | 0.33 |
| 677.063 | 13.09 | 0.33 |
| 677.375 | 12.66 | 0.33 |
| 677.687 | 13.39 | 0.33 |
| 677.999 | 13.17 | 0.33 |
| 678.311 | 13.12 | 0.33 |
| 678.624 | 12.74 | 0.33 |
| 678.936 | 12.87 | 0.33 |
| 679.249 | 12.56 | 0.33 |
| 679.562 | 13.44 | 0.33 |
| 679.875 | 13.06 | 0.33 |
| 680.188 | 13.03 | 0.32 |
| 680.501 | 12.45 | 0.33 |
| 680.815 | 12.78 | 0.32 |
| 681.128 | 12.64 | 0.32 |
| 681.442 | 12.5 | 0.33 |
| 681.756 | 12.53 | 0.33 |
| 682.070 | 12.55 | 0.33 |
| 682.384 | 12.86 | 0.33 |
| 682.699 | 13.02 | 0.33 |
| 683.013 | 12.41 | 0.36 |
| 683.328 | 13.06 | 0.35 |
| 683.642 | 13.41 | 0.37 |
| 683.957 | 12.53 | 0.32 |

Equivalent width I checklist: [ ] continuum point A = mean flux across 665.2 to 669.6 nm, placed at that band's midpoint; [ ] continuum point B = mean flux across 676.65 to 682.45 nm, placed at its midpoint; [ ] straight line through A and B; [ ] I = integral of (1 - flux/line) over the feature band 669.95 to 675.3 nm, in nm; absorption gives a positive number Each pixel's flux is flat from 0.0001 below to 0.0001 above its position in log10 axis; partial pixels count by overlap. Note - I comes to 0.12 nm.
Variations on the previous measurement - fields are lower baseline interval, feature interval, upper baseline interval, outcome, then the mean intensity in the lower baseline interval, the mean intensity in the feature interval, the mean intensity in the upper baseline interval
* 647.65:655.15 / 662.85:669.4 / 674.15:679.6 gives -0.088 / 14.1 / 13.6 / 13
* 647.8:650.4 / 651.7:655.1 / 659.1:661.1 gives -0.157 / 13.6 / 14.4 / 14.1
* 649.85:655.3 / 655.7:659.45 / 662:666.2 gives -0.088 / 14.3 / 14.4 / 13.8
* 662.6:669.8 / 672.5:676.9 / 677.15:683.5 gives 0.022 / 13.6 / 13.1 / 12.8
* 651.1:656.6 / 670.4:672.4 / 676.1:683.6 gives 0.087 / 14.6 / 12.9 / 12.9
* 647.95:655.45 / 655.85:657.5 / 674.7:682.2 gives -0.157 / 14.1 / 15.2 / 12.9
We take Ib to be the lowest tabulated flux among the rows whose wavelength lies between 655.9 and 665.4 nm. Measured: 12.85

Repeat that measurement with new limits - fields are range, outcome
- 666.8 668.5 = 13.12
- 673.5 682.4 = 12.45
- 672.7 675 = 12.55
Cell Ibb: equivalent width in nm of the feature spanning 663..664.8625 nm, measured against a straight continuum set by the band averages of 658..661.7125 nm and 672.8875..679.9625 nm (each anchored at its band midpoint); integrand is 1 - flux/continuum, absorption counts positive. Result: 0.05 nm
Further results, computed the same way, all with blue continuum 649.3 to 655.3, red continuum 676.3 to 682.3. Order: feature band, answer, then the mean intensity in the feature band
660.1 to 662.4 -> -0.126 nm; 14.4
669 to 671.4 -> 0.009 nm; 13.2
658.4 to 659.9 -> 0.001 nm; 13.8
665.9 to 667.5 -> -0.052 nm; 13.9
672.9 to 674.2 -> -0.013 nm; 13.3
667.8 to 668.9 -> -0.011 nm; 13.5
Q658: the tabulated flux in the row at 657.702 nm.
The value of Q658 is 13.41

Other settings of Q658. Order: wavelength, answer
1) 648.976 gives 14.4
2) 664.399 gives 13.29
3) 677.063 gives 13.09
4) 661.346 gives 13.92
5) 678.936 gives 12.87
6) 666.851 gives 13.71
